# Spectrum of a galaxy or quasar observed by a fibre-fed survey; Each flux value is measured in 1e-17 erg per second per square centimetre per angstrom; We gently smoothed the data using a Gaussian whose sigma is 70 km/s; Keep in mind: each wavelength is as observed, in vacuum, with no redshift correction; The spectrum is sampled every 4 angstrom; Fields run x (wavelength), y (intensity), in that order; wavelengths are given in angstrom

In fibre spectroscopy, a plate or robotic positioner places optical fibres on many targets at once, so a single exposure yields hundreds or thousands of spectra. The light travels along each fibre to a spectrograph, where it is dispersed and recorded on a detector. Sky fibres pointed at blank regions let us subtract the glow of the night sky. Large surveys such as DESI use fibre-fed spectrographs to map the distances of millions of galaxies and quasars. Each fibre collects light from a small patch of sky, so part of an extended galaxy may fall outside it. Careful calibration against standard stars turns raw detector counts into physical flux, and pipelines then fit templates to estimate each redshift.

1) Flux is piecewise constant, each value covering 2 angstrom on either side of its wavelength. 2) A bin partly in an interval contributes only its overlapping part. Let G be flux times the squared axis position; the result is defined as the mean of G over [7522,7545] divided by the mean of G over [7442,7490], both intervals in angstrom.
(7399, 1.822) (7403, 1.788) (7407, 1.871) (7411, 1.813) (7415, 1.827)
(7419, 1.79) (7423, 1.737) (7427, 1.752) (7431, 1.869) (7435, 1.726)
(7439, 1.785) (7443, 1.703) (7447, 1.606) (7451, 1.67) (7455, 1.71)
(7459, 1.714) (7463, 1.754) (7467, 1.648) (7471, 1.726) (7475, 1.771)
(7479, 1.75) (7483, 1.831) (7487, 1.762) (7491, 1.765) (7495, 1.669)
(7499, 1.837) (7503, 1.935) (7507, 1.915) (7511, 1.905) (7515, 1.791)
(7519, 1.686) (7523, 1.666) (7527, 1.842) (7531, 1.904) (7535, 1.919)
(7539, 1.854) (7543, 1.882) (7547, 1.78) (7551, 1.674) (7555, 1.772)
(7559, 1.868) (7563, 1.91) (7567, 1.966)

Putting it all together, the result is 1.10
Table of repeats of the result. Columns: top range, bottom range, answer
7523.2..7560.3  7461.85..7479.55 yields 1.08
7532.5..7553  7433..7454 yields 1.10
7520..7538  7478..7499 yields 1.05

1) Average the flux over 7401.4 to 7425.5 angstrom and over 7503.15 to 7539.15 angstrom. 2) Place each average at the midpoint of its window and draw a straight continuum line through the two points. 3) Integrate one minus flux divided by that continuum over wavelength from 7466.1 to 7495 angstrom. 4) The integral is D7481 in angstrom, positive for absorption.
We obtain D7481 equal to 1.2 angstrom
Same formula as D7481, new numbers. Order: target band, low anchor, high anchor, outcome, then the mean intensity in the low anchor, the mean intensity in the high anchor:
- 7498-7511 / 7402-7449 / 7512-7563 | -0.75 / 1.77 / 1.81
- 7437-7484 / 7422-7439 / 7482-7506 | 1.79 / 1.77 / 1.8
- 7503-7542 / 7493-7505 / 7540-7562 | -0.63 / 1.81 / 1.8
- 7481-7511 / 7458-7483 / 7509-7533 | -0.92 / 1.74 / 1.8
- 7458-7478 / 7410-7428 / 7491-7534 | 0.84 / 1.78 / 1.82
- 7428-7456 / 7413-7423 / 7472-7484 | 0.96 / 1.79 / 1.78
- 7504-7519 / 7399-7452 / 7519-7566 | -0.35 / 1.77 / 1.82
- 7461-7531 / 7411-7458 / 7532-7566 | 0.48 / 1.75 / 1.84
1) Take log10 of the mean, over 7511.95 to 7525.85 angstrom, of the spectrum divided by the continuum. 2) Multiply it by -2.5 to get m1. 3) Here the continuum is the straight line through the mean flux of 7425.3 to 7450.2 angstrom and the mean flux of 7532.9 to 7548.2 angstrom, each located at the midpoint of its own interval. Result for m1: 0.06 mag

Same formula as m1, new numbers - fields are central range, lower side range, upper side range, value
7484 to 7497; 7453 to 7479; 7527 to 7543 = 0.02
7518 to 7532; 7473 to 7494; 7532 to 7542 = 0.05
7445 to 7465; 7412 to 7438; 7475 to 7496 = 0.05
